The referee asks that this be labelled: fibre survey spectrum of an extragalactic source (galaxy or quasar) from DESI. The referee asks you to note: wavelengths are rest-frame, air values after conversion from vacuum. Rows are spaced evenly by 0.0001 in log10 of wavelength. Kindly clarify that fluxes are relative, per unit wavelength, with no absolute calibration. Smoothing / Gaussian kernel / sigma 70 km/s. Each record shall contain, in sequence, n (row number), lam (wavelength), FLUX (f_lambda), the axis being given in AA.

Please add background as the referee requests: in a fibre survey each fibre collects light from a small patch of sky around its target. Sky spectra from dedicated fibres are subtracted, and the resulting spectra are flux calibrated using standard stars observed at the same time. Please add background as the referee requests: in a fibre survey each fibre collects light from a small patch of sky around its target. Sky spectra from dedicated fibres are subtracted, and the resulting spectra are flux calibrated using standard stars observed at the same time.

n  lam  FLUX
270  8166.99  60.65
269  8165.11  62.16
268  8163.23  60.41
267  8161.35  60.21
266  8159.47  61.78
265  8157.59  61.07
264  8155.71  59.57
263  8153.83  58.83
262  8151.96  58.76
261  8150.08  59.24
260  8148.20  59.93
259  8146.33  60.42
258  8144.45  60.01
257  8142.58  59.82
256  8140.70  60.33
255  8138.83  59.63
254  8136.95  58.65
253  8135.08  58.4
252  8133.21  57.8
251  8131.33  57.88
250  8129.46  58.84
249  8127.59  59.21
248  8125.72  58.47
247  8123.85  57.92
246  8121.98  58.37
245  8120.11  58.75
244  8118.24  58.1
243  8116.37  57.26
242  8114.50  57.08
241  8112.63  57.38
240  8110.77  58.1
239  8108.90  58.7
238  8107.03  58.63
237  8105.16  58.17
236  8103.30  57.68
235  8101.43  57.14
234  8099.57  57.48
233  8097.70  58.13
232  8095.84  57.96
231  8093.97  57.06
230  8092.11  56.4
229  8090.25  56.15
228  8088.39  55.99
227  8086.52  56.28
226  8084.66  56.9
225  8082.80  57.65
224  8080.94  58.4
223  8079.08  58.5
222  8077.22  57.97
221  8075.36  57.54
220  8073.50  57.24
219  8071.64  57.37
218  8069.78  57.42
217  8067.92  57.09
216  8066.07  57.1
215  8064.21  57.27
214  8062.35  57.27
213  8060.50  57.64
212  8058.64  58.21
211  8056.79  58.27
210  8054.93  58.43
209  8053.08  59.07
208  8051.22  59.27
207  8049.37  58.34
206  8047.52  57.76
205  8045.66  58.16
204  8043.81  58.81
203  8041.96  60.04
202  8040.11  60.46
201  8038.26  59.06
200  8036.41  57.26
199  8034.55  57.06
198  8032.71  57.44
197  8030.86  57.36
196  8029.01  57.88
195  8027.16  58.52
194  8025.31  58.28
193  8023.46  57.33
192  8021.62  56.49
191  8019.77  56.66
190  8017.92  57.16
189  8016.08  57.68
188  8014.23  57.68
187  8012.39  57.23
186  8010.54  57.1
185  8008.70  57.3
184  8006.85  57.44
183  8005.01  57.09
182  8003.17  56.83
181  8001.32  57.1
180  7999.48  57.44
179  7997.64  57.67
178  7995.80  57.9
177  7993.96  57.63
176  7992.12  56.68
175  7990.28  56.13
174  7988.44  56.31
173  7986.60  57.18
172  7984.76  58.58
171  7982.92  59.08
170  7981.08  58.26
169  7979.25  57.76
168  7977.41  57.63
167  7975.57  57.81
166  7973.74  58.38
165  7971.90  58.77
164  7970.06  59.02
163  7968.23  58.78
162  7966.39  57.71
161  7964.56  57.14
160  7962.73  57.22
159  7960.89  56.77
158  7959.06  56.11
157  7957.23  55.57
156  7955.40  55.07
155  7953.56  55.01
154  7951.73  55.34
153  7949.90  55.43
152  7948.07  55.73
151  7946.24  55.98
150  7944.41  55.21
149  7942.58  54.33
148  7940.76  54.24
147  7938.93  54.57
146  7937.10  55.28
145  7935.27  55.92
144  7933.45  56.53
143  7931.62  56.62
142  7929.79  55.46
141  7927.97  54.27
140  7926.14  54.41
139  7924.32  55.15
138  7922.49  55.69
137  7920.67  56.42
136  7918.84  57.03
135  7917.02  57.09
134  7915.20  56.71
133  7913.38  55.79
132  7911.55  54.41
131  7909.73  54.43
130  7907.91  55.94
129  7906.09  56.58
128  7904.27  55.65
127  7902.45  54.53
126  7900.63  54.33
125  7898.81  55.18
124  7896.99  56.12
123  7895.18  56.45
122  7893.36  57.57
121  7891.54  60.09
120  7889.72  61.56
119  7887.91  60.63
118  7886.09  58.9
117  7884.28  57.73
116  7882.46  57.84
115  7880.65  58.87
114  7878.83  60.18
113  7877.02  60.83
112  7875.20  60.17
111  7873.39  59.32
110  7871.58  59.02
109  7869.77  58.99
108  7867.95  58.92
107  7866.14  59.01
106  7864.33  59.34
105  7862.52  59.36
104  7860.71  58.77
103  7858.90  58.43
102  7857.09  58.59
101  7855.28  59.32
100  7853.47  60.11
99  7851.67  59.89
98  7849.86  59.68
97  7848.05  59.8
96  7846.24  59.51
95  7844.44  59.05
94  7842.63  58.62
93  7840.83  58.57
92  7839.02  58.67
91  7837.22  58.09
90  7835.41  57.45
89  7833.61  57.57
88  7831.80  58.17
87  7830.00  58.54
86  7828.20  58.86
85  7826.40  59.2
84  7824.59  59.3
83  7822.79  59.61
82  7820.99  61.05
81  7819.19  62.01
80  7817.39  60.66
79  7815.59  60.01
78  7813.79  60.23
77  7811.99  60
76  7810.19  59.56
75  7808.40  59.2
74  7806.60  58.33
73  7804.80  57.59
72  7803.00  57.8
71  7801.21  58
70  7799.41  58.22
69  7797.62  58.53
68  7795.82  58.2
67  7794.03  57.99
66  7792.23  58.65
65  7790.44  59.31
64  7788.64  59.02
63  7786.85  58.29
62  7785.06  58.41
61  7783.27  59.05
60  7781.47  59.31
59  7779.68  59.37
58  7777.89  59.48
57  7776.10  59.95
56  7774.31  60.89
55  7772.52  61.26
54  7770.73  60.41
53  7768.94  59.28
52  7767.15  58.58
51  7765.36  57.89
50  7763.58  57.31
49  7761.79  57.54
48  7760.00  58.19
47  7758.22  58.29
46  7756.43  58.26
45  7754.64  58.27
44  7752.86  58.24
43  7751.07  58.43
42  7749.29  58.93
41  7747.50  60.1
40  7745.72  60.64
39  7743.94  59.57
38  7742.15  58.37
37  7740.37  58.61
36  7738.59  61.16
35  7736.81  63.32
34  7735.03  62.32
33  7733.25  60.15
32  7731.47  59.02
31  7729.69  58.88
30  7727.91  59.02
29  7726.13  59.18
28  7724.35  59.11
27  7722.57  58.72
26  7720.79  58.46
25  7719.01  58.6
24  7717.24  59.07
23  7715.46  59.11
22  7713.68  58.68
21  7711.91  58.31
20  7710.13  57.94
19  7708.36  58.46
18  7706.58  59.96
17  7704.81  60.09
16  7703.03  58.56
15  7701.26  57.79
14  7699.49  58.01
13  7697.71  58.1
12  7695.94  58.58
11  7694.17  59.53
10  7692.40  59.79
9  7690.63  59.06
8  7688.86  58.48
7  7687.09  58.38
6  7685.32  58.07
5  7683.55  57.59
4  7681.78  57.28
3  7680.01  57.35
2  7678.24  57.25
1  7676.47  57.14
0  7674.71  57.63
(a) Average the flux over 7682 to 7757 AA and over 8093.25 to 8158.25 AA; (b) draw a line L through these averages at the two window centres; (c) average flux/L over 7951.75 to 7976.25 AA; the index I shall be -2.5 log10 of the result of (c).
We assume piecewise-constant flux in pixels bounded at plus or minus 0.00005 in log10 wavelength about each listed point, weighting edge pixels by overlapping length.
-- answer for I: 0.031 mag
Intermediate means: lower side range 59.1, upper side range 58.6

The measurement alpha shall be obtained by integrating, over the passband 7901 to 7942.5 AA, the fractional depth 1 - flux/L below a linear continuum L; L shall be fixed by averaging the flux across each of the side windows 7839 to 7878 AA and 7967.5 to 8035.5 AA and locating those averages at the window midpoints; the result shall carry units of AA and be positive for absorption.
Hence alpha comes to 2.1 AA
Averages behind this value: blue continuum 59.3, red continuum 57.6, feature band 55.5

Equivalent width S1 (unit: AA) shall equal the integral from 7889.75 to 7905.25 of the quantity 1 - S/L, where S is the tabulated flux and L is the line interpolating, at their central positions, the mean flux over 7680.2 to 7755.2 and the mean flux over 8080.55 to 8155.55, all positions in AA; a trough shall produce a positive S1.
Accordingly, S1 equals 0.6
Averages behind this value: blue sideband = 59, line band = 56.5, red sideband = 58.2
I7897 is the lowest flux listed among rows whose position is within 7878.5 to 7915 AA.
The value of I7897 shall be 54.33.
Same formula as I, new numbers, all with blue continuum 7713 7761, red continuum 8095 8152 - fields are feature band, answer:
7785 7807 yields 0.015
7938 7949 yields 0.073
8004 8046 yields 0.017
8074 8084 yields 0.012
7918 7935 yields 0.060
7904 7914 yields 0.067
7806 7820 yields -0.017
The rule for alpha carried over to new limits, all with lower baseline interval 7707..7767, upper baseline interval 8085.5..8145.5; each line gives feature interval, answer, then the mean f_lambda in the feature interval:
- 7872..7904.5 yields 0.3 AA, 58.2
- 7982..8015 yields 0.6 AA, 57.3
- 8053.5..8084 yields 0.2 AA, 57.7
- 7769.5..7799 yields -0.2 AA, 59.2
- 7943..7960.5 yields 0.9 AA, 55.5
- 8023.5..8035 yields 0.1 AA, 57.8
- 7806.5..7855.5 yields -0.5 AA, 59.3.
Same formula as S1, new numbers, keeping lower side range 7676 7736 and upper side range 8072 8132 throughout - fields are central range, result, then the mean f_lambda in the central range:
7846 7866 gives -0.34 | 59.3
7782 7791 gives -0.05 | 58.8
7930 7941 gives 0.48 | 55.6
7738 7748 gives -0.18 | 59.7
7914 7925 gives 0.35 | 56.4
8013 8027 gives 0.13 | 57.4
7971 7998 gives 0.14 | 57.7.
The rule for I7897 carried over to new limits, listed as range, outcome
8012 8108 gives 55.99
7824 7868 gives 57.45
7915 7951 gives 54.24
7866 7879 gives 58.92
